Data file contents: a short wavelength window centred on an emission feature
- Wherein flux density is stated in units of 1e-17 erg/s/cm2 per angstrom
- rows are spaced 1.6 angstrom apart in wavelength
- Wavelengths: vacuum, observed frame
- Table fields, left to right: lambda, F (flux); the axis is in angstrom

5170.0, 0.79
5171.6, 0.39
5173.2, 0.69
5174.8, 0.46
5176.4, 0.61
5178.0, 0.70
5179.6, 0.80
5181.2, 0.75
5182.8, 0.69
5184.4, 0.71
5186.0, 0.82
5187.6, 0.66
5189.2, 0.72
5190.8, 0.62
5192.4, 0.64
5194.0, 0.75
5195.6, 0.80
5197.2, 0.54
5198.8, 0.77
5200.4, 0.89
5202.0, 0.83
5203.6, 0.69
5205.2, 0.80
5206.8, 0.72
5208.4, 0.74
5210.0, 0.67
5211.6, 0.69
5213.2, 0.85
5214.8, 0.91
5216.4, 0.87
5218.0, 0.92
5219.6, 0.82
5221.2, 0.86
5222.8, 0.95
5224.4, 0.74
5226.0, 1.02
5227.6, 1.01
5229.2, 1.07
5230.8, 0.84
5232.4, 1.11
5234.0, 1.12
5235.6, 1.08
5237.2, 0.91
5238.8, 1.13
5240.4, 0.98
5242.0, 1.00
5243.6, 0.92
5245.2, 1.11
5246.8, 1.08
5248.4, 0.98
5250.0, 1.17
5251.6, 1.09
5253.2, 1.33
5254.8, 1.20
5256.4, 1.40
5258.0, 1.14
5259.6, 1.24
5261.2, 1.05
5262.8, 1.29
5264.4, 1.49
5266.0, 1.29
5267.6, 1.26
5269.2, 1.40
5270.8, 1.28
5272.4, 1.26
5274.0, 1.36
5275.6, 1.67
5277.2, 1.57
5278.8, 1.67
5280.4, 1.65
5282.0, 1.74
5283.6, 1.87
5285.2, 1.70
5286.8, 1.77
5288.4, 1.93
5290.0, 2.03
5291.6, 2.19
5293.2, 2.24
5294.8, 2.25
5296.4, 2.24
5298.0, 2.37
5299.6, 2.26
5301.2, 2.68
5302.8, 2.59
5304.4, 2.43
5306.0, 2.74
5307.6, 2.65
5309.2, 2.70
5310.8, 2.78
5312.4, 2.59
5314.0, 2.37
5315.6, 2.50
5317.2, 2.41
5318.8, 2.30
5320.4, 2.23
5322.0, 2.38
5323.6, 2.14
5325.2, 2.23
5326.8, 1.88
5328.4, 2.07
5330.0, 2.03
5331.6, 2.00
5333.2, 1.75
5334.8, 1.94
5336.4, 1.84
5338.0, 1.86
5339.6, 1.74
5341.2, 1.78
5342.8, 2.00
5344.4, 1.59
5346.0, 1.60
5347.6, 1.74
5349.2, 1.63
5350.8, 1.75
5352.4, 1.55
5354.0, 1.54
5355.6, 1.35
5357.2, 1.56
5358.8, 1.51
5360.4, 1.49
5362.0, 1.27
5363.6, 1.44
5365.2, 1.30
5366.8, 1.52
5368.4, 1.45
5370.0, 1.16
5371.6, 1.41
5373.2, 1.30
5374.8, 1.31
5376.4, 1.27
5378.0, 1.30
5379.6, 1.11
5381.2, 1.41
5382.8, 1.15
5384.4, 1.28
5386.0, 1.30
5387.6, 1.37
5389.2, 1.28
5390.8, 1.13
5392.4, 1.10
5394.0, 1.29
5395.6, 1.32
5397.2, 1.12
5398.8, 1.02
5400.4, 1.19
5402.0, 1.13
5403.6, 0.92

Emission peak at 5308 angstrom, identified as C IV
